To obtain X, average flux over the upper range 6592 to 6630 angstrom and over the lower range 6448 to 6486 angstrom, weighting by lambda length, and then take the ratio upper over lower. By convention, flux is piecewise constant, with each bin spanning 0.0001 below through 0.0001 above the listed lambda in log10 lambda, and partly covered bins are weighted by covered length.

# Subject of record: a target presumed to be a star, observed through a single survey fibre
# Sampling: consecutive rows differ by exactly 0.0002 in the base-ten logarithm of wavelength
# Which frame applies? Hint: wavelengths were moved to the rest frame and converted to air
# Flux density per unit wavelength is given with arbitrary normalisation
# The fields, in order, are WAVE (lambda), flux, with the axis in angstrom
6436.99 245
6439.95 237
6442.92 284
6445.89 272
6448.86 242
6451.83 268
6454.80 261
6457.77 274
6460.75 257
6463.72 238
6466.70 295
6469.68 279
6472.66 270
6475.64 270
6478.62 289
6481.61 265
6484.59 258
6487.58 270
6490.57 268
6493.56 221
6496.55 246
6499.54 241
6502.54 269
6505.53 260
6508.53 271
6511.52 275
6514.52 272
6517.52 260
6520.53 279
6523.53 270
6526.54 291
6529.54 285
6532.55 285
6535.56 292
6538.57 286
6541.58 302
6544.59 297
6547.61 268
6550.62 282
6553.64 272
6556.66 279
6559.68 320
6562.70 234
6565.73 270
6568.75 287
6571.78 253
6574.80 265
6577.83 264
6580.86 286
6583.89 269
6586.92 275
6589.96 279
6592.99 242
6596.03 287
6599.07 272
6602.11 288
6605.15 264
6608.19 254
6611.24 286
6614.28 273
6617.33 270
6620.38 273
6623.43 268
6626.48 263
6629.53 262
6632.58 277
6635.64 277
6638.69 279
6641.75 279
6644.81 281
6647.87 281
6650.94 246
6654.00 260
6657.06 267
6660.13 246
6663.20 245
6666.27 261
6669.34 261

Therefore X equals 1.01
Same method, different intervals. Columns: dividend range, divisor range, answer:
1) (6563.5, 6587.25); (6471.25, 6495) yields 1.02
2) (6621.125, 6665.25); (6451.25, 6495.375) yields 1.00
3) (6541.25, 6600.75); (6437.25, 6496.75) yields 1.04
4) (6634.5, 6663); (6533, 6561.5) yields 0.93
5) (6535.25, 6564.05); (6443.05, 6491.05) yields 1.06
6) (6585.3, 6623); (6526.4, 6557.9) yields 0.95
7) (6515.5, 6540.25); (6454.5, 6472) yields 1.05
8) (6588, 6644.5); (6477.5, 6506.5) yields 1.05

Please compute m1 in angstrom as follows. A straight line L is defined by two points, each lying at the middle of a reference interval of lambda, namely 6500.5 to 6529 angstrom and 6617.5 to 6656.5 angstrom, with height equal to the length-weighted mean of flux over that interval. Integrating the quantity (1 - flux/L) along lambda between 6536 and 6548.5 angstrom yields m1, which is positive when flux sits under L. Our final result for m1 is -0.8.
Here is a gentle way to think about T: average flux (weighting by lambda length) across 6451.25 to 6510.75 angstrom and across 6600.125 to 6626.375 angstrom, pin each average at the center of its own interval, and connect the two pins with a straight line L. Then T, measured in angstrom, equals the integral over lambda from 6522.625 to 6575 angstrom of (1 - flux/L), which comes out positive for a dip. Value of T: -2.5 angstrom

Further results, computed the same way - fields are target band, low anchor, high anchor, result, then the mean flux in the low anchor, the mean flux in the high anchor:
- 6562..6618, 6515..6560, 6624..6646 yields 1.66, 283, 274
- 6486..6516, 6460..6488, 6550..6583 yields 1.25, 269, 273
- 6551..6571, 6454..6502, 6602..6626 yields -0.66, 263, 271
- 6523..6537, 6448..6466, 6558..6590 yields -0.95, 259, 273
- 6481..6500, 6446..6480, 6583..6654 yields 1.10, 268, 271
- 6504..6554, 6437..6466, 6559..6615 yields -2.47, 259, 271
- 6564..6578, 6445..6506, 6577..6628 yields 0.08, 262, 271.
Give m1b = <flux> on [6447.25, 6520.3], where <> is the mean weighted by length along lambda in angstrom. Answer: 264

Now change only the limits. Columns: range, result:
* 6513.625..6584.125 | 278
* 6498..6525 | 266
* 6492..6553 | 273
